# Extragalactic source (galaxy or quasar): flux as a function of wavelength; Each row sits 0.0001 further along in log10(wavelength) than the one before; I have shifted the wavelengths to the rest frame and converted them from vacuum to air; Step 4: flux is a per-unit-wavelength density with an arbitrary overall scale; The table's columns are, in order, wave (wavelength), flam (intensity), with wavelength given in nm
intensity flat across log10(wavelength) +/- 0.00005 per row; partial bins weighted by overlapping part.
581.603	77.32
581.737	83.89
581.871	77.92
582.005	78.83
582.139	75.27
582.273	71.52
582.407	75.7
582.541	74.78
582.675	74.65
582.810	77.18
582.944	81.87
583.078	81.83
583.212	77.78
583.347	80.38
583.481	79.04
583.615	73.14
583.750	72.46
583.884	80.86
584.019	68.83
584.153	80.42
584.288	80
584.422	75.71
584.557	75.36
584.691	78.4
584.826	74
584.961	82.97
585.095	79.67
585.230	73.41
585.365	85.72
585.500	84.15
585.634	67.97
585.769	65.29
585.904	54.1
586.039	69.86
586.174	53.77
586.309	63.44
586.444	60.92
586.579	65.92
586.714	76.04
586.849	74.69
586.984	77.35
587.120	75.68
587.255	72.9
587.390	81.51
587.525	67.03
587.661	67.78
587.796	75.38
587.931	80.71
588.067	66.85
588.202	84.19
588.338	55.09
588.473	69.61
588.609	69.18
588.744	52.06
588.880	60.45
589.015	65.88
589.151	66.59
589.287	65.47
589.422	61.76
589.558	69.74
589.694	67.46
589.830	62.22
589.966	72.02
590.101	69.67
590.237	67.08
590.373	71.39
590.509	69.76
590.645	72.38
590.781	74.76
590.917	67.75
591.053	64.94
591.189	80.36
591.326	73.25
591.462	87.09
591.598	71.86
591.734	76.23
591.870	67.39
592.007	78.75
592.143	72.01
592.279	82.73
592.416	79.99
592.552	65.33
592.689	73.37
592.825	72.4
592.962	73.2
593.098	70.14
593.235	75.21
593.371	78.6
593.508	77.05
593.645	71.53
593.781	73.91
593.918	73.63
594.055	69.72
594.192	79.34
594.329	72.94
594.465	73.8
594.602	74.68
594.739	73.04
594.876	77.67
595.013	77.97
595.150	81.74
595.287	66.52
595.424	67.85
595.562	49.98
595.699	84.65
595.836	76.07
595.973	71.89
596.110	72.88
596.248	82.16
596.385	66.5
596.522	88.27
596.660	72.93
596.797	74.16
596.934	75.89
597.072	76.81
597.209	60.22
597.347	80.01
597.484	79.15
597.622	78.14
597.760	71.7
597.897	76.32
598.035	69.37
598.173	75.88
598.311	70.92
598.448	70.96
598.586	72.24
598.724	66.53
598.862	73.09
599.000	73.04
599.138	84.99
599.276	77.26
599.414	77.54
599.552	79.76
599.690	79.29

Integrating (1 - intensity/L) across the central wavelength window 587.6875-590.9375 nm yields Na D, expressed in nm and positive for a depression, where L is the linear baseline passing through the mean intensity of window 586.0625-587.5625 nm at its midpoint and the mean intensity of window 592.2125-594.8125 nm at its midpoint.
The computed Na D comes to 0.15 nm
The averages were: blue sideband 70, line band 68.2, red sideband 74.2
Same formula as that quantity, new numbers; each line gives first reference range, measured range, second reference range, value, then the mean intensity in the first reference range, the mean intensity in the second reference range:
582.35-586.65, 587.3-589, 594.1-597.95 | 0.12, 74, 74.4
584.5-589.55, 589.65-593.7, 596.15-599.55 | -0.04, 70.3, 74.8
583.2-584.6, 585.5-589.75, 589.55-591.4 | 0.28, 76.7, 70.3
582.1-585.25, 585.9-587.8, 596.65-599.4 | 0.17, 77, 74.1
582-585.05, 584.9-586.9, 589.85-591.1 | 0.11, 77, 69.8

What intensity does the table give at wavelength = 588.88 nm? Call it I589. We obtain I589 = 60.45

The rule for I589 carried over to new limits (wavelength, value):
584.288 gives 80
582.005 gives 78.83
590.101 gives 69.67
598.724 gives 66.53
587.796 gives 75.38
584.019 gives 68.83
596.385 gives 66.5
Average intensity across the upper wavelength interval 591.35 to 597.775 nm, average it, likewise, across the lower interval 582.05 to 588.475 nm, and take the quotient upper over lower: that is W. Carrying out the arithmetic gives 1.01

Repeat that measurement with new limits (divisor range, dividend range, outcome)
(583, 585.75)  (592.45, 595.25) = 0.96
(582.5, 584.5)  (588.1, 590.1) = 0.85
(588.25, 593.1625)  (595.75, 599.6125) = 1.07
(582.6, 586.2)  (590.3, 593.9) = 0.98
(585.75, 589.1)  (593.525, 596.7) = 1.08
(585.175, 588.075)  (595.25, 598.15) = 1.04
